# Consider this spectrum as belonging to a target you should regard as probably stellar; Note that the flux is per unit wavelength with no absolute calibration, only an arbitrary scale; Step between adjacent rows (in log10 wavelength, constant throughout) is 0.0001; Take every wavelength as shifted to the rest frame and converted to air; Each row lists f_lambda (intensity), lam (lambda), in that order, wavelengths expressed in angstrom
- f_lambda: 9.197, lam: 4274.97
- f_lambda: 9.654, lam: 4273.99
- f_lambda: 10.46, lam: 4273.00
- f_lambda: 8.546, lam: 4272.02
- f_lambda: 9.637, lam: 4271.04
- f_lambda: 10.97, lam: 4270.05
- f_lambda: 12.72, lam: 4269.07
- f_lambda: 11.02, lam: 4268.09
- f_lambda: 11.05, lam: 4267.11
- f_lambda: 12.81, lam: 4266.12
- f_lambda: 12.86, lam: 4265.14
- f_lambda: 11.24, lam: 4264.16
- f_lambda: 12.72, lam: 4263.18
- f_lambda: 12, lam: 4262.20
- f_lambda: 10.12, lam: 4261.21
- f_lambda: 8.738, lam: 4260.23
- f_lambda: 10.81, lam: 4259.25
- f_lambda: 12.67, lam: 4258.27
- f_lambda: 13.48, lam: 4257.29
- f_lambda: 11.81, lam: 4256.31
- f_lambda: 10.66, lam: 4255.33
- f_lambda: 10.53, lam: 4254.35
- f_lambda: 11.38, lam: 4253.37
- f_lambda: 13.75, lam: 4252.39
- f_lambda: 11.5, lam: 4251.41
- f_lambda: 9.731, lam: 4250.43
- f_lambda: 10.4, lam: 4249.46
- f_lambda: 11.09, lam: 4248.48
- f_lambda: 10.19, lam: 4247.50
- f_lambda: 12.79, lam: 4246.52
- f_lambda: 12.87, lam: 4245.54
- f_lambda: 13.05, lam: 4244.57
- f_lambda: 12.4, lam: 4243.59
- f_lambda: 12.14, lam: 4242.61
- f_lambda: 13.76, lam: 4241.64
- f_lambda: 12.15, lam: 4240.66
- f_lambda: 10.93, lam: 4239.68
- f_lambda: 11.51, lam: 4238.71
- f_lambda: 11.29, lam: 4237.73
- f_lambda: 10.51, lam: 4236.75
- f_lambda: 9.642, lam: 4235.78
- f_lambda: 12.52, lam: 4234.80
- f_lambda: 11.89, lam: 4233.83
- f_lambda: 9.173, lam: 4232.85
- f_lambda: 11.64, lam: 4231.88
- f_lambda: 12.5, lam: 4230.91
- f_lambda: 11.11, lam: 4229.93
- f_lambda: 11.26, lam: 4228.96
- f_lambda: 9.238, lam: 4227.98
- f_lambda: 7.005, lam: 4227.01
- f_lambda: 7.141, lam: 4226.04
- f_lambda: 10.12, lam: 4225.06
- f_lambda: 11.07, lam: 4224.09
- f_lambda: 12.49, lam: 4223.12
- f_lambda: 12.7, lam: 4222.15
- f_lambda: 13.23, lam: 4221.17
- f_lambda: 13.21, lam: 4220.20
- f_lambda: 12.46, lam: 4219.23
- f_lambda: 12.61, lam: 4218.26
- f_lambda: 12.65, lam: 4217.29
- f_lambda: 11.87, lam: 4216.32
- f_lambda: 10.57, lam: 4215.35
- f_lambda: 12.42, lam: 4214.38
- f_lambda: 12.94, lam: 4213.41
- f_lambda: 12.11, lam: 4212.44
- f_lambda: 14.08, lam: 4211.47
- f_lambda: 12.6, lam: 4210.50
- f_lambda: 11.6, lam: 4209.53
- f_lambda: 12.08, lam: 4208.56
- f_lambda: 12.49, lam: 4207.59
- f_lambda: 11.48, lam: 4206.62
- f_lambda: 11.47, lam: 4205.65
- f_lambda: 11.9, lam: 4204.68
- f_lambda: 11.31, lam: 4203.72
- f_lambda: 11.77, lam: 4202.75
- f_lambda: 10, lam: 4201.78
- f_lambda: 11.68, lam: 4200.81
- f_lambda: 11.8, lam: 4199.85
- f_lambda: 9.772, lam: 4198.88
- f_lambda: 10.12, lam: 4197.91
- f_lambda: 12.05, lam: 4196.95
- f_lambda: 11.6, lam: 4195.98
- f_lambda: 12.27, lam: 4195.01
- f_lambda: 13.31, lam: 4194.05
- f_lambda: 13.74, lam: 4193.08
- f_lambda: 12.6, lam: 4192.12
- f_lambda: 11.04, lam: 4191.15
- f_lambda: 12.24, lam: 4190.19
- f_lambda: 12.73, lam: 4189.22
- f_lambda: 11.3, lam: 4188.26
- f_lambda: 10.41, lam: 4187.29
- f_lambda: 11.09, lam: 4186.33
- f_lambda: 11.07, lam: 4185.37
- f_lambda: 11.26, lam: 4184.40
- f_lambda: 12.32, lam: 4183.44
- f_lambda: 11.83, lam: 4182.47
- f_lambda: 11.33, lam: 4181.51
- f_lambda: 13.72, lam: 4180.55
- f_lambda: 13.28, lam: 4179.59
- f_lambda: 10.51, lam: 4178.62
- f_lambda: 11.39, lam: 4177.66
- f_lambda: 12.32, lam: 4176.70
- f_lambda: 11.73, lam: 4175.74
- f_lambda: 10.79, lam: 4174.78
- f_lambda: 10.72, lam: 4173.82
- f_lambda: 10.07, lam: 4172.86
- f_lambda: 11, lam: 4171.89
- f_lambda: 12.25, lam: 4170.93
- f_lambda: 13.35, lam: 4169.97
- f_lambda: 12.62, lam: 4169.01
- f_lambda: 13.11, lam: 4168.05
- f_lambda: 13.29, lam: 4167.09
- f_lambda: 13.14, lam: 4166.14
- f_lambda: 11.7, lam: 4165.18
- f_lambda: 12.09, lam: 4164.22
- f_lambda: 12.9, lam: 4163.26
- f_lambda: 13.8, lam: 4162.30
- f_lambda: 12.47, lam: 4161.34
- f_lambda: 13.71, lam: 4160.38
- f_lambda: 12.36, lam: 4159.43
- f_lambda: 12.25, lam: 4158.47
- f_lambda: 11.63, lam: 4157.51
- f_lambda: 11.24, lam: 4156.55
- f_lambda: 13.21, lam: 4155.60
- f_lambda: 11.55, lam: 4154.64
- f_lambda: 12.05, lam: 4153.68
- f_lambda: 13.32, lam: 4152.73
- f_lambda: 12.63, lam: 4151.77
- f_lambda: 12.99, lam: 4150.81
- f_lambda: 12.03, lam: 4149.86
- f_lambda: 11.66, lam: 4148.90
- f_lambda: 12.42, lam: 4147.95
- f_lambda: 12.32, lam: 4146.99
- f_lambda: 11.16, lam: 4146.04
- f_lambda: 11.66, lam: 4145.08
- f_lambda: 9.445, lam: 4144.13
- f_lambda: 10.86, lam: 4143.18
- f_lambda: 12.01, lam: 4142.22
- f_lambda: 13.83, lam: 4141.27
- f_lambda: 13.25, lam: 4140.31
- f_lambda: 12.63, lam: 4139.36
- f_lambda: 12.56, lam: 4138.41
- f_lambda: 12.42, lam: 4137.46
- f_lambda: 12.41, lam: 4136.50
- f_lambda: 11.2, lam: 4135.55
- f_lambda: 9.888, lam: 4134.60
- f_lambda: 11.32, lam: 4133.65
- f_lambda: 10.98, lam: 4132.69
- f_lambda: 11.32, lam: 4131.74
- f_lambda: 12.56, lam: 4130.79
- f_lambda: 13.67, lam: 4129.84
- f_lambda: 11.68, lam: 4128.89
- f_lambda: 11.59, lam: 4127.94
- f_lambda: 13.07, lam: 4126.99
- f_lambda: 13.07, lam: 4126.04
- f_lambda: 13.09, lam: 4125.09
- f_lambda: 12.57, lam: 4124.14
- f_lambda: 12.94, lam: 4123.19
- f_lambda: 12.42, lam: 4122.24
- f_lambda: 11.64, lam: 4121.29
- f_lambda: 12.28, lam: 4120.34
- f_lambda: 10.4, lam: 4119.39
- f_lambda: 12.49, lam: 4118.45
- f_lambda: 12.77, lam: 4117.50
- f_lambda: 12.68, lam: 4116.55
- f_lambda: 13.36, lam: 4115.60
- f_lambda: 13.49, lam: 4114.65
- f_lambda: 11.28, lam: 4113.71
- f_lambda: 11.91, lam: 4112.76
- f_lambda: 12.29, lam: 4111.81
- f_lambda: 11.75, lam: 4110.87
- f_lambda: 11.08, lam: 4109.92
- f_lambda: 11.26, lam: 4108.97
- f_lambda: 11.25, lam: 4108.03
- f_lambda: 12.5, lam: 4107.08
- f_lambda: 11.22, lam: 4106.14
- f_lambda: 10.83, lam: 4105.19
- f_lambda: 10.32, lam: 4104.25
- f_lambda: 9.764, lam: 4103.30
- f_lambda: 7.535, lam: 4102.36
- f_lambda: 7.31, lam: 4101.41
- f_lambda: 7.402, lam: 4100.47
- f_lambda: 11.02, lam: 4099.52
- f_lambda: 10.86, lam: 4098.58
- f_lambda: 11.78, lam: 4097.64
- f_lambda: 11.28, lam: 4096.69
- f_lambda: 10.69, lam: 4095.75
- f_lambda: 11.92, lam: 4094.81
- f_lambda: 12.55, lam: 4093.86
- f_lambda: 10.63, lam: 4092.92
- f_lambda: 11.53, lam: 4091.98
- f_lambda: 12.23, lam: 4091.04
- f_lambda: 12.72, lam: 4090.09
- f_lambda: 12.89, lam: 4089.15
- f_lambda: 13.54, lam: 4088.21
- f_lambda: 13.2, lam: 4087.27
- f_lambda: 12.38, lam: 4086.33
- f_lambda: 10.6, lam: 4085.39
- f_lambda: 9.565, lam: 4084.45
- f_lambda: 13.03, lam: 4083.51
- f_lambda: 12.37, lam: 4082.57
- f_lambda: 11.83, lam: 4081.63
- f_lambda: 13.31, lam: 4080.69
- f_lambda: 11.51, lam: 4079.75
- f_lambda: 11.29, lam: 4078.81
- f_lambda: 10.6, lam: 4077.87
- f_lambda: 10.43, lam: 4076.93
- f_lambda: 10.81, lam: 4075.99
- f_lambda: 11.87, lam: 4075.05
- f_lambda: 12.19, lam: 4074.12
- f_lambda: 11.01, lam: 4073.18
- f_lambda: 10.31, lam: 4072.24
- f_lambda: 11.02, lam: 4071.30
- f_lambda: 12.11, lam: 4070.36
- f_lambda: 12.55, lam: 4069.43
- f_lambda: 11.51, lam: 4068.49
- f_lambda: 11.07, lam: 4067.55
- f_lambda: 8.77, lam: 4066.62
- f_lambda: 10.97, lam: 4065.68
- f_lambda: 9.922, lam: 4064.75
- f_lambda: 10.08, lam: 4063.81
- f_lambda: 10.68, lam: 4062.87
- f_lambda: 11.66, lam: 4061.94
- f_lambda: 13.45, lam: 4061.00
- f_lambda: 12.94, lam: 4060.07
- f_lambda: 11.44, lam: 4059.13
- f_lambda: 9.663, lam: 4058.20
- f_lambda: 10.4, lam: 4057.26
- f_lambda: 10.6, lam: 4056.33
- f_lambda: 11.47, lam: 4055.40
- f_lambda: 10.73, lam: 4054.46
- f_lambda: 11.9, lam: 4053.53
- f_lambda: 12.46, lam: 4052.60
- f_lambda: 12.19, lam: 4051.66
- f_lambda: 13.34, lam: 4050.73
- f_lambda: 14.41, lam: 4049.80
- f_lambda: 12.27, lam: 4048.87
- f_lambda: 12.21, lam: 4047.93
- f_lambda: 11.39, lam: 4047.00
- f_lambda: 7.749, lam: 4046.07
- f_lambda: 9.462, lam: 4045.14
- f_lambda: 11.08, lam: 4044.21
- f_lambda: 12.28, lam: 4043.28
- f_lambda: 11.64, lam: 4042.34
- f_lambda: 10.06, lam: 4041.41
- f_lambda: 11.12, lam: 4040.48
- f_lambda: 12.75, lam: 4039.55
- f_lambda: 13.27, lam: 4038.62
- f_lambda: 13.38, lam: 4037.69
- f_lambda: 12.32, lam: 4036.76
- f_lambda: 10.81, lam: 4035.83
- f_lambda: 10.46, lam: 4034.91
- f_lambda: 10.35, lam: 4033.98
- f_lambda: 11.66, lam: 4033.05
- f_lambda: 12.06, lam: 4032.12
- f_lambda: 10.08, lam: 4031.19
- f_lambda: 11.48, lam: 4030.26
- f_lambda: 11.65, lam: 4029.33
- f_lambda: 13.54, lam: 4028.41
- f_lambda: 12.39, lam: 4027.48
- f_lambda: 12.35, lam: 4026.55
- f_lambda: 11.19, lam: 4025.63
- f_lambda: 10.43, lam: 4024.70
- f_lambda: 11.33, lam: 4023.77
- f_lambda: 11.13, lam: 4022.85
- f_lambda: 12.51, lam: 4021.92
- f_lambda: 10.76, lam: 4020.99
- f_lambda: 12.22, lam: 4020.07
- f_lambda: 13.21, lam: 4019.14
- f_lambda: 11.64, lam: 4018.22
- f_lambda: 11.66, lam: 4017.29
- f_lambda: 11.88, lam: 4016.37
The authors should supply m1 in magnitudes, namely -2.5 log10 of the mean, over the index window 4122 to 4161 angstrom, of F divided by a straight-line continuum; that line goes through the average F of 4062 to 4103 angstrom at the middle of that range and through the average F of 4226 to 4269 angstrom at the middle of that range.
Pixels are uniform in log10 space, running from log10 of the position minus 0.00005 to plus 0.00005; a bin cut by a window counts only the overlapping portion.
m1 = -0.09 mag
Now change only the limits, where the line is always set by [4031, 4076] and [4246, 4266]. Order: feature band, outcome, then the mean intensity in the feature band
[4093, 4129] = -0.008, 11.5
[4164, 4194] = -0.049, 12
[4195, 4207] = 0.015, 11.3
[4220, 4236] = 0.051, 10.9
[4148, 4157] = -0.081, 12.3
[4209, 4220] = -0.086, 12.4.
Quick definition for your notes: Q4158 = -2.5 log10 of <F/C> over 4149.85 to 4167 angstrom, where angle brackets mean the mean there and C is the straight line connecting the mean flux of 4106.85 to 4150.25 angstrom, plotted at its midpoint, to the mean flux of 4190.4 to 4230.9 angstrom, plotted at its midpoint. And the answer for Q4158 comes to -0.06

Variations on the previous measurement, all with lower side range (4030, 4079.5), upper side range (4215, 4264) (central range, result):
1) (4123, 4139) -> -0.069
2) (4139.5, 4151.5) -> -0.057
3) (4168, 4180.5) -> -0.037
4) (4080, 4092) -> -0.082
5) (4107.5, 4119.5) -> -0.063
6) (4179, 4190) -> -0.041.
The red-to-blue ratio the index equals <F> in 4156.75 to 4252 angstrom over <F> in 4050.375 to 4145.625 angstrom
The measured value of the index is 1.0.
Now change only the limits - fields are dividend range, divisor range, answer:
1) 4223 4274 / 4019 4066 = 0.97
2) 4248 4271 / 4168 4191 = 0.98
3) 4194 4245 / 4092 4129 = 1.01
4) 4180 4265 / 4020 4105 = 1.02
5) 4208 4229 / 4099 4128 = 1.01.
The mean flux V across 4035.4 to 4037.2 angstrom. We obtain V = 11.6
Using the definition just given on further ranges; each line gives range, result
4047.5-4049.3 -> 12.2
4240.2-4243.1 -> 12.7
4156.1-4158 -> 11.4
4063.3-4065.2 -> 9.97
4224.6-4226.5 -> 8.6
